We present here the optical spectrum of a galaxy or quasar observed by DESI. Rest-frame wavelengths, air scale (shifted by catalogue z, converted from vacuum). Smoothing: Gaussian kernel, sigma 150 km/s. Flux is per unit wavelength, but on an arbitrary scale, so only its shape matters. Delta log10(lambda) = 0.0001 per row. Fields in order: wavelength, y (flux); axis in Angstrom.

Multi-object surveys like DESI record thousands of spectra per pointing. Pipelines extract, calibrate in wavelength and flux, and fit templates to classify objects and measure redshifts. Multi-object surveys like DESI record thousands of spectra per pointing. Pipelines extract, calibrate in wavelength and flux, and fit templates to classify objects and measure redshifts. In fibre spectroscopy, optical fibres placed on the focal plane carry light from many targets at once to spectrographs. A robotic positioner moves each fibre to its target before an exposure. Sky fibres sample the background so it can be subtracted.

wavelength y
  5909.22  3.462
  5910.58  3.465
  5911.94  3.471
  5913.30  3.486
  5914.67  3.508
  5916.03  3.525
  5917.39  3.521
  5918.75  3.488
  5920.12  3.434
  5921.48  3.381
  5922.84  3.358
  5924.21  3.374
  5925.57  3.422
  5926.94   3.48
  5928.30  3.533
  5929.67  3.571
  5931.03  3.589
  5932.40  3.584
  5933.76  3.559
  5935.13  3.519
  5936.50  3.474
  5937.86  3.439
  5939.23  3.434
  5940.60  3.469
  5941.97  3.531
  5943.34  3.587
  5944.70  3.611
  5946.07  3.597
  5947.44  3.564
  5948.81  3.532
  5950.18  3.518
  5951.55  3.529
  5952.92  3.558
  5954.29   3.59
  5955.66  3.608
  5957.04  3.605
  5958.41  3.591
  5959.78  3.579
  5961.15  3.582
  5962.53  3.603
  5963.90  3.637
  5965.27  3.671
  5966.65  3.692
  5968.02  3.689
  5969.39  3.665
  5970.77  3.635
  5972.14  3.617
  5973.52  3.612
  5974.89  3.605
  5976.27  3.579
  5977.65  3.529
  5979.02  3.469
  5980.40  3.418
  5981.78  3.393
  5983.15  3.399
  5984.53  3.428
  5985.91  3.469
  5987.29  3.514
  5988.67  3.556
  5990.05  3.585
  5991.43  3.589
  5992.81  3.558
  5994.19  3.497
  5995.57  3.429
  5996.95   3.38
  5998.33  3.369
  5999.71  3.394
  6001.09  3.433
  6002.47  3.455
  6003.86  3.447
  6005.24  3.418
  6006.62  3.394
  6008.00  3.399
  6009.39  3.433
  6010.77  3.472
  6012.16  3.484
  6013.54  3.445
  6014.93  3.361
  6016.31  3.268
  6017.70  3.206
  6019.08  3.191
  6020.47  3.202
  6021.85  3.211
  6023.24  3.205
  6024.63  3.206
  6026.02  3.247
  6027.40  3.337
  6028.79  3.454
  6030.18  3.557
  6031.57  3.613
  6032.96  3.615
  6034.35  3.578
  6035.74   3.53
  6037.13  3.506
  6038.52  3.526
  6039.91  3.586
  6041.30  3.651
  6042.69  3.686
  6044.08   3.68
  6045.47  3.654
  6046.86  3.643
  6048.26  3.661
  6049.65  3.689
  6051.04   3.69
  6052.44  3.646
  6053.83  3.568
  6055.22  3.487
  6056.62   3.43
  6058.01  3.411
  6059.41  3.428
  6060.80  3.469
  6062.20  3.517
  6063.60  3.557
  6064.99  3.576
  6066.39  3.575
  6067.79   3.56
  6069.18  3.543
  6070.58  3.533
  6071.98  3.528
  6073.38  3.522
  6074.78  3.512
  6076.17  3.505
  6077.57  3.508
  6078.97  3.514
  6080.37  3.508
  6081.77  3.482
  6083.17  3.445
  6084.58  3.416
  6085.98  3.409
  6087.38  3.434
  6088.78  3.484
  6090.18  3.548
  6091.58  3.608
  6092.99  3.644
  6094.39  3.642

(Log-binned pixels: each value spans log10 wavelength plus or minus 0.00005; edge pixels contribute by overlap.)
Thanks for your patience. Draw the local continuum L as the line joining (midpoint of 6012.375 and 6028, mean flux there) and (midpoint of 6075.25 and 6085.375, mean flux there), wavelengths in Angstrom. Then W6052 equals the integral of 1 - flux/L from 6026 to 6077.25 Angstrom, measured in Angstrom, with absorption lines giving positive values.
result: -2.6 Angstrom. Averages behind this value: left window 3.27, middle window 3.55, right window 3.48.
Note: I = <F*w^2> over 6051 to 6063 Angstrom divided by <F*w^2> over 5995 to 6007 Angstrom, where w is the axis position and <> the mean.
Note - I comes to 1.0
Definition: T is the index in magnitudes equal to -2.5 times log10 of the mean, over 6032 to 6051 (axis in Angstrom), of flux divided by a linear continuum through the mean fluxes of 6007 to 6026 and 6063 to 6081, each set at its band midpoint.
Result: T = -0.06 mag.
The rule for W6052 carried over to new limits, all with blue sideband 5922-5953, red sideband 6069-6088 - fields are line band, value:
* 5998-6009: 0.3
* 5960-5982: -0.5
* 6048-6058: -0.3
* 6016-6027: 0.9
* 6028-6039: -0.2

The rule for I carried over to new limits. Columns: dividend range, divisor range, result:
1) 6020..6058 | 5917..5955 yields 1.04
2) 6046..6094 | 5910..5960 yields 1.05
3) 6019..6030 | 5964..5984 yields 0.93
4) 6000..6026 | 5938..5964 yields 0.96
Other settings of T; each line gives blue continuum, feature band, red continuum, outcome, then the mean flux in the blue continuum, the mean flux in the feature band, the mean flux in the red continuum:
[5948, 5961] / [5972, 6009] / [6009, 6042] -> 0.004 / 3.57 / 3.48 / 3.41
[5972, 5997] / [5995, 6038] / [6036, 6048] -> 0.054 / 3.51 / 3.4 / 3.62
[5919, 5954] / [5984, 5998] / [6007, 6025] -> -0.038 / 3.51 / 3.5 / 3.32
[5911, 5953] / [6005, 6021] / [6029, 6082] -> 0.058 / 3.5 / 3.36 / 3.56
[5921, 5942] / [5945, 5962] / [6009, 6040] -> -0.034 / 3.48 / 3.57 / 3.4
